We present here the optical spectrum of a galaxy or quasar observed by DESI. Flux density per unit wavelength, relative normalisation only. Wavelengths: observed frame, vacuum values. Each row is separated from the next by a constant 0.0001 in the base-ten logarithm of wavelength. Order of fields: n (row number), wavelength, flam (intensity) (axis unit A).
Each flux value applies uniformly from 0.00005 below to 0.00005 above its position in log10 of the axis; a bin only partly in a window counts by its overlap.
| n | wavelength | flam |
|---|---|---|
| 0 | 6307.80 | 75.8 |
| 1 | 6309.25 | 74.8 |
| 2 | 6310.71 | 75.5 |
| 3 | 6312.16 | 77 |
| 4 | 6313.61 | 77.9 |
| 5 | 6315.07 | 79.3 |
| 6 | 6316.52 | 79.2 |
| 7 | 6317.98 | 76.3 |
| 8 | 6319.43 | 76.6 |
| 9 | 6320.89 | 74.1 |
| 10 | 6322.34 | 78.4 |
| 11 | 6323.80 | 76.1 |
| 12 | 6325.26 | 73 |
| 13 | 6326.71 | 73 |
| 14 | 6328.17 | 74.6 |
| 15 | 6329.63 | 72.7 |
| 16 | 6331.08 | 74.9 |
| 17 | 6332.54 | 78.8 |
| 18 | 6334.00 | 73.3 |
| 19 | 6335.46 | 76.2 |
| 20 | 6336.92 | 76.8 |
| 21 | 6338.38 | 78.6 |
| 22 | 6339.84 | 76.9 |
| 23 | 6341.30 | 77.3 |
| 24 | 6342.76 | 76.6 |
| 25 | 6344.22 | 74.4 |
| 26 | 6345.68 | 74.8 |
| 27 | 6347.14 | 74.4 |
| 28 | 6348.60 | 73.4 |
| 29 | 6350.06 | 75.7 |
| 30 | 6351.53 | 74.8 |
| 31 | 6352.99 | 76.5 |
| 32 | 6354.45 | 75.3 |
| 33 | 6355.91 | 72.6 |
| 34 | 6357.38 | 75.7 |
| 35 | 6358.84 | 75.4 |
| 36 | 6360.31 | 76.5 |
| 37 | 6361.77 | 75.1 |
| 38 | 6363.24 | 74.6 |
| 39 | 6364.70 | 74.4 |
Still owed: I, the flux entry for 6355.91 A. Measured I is 72.6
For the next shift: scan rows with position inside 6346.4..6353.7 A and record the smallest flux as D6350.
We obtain 73.4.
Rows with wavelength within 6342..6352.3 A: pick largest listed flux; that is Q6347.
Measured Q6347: 76.6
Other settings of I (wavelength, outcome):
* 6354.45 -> 75.3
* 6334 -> 73.3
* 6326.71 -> 73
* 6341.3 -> 77.3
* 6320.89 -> 74.1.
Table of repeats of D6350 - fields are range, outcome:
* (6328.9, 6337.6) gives 72.7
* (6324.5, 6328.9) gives 73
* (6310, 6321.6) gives 74.1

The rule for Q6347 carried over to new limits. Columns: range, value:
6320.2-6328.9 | 78.4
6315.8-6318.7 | 79.2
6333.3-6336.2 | 76.2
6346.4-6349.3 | 74.4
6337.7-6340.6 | 78.6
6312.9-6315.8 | 79.3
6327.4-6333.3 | 78.8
